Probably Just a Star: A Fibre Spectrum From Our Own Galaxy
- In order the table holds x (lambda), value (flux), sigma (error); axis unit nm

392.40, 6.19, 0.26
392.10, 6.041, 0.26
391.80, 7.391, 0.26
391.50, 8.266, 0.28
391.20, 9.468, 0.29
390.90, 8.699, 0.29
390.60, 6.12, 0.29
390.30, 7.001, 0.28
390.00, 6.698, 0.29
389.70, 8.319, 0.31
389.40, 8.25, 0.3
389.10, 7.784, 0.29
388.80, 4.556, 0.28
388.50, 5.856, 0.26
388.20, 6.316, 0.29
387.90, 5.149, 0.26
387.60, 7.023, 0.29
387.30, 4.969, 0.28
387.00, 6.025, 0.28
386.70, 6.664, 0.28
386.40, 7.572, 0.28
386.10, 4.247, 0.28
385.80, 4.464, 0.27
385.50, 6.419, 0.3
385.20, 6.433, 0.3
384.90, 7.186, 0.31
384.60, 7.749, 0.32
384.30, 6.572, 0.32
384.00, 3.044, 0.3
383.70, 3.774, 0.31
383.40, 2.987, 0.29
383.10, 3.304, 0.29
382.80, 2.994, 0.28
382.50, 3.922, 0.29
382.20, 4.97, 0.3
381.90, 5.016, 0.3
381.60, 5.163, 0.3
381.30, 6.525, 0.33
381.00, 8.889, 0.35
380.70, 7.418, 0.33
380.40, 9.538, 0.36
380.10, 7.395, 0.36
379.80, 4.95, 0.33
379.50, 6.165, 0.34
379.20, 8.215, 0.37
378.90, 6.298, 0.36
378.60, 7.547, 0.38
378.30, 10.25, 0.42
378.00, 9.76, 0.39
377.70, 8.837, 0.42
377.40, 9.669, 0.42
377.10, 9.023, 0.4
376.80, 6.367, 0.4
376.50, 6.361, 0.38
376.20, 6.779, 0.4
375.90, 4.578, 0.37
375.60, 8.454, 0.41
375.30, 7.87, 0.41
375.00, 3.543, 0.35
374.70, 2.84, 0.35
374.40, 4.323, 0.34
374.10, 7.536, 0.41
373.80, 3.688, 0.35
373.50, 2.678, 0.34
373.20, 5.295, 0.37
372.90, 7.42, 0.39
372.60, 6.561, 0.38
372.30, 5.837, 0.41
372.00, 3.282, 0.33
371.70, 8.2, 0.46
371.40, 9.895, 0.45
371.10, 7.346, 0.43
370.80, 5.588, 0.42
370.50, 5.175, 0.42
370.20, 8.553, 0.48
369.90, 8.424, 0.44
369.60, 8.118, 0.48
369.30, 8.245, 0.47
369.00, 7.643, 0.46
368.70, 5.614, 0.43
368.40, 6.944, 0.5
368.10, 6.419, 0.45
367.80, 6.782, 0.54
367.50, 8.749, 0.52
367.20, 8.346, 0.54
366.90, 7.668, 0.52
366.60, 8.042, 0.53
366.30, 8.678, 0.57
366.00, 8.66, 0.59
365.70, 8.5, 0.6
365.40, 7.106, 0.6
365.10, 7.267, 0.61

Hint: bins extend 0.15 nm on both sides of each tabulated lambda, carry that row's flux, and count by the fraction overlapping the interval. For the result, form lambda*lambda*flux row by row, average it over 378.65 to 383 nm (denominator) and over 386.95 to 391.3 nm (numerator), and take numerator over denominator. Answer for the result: 1.1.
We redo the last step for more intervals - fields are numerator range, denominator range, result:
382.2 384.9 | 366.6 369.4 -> 0.66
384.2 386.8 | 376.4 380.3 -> 0.85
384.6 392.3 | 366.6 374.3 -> 1.08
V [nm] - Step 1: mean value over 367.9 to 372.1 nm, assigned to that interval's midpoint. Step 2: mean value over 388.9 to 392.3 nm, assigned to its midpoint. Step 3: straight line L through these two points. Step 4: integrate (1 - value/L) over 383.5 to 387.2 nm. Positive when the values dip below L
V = 0.83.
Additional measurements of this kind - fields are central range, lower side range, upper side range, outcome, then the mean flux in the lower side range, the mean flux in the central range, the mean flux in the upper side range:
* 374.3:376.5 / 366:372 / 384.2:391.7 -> 0.51 nm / 7.52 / 5.57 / 6.72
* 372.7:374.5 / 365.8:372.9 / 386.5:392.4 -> 0.50 nm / 7.35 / 5.22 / 6.86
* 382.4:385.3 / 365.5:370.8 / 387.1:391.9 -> 0.96 nm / 7.62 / 4.78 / 6.98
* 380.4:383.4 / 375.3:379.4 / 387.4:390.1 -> 0.79 nm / 7.84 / 5.45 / 6.63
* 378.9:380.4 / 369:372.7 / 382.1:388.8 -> -0.22 nm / 7.13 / 6.93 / 5.33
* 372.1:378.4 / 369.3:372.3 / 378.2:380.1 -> 0.59 nm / 7.16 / 6.5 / 7.17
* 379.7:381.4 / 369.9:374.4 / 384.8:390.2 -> -0.34 nm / 6.23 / 7.55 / 6.33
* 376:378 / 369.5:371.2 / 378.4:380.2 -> -0.28 nm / 7.17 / 7.9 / 6.84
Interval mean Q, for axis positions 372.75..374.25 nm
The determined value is 5.32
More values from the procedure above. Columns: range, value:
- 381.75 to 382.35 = 4.99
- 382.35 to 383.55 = 3.3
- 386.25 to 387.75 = 6.45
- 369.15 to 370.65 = 7.7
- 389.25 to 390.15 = 7.76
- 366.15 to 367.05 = 8.13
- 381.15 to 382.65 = 5.12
